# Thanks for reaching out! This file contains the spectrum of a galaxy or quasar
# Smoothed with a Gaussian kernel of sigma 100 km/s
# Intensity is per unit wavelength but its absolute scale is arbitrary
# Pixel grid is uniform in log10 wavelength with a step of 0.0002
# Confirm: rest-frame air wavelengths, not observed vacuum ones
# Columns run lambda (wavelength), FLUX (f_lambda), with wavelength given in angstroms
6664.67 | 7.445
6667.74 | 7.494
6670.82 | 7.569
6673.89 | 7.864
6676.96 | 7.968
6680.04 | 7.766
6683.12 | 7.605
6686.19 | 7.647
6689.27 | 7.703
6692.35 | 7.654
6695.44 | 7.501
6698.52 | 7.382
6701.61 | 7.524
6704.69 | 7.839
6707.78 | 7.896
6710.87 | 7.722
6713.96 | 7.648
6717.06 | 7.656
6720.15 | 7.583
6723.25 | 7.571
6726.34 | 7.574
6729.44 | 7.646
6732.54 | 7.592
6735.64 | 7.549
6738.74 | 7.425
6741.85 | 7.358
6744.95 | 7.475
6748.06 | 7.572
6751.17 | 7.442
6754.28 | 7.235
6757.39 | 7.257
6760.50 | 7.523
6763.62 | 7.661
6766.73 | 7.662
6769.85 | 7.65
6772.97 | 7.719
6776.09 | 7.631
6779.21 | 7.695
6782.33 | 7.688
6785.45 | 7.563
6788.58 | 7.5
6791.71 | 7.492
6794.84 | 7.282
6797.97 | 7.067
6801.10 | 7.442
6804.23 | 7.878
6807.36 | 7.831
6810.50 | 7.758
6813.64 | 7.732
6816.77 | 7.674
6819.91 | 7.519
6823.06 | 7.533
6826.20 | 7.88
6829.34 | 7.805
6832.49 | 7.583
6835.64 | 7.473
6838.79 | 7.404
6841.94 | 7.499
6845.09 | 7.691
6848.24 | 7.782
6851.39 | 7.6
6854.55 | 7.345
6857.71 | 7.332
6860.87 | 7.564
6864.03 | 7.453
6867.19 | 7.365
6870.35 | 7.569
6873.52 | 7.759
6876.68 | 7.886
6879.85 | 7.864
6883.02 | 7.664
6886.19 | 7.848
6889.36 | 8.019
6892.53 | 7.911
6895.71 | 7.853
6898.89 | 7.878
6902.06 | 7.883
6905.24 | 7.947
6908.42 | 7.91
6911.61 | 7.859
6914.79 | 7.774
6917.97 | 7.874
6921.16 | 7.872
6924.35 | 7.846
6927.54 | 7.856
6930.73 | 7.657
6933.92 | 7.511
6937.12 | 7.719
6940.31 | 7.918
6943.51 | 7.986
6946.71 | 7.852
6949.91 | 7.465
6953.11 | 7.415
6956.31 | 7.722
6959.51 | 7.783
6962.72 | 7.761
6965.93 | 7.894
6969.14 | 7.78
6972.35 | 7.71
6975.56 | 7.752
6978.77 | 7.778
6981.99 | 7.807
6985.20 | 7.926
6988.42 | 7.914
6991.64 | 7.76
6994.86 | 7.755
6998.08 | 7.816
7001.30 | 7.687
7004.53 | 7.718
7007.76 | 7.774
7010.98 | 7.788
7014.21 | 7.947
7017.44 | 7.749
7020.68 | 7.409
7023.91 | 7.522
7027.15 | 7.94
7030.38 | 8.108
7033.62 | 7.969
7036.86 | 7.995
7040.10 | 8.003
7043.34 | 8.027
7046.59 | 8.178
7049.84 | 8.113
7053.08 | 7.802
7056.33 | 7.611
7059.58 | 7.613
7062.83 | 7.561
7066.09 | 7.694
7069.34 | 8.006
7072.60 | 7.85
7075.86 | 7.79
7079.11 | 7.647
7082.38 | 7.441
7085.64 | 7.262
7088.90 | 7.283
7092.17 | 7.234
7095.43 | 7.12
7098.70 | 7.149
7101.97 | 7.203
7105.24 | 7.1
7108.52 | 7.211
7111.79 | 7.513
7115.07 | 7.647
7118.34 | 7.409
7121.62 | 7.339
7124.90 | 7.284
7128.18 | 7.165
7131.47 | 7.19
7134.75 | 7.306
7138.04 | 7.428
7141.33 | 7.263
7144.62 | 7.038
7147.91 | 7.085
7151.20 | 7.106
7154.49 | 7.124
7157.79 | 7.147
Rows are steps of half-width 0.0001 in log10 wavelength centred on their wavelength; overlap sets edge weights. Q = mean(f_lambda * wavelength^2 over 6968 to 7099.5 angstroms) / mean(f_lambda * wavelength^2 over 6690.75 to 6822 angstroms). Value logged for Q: 1.1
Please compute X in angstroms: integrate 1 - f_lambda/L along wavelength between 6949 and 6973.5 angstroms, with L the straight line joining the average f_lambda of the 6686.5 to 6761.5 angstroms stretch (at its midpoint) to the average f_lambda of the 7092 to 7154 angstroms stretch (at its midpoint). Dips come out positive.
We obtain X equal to -1.1 angstroms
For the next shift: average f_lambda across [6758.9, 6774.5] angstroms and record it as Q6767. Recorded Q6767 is 7.64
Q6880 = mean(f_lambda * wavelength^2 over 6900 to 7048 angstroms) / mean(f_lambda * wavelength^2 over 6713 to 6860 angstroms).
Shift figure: 1.09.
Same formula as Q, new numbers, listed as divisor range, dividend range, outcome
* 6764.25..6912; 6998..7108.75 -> 1.07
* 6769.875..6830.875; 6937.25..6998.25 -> 1.07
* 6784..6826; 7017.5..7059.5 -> 1.11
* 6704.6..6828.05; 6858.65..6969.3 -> 1.07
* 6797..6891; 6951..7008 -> 1.06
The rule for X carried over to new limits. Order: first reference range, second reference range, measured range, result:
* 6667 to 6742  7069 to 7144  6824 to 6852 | -0.3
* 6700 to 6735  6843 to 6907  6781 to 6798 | 0.5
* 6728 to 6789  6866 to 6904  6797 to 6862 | 0.8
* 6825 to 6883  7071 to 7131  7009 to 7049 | -2.5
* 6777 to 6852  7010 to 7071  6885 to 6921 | -0.9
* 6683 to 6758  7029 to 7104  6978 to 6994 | -0.4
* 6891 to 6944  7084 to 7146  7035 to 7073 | -2.2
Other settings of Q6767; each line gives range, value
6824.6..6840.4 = 7.63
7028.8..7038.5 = 8.02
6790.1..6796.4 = 7.38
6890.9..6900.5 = 7.88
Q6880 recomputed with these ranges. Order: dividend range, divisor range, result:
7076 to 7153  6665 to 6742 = 1.08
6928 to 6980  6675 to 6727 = 1.09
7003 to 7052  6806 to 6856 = 1.09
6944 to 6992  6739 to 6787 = 1.09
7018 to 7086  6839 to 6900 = 1.07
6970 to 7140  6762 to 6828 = 1.08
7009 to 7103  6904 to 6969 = 1.02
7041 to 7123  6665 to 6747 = 1.11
